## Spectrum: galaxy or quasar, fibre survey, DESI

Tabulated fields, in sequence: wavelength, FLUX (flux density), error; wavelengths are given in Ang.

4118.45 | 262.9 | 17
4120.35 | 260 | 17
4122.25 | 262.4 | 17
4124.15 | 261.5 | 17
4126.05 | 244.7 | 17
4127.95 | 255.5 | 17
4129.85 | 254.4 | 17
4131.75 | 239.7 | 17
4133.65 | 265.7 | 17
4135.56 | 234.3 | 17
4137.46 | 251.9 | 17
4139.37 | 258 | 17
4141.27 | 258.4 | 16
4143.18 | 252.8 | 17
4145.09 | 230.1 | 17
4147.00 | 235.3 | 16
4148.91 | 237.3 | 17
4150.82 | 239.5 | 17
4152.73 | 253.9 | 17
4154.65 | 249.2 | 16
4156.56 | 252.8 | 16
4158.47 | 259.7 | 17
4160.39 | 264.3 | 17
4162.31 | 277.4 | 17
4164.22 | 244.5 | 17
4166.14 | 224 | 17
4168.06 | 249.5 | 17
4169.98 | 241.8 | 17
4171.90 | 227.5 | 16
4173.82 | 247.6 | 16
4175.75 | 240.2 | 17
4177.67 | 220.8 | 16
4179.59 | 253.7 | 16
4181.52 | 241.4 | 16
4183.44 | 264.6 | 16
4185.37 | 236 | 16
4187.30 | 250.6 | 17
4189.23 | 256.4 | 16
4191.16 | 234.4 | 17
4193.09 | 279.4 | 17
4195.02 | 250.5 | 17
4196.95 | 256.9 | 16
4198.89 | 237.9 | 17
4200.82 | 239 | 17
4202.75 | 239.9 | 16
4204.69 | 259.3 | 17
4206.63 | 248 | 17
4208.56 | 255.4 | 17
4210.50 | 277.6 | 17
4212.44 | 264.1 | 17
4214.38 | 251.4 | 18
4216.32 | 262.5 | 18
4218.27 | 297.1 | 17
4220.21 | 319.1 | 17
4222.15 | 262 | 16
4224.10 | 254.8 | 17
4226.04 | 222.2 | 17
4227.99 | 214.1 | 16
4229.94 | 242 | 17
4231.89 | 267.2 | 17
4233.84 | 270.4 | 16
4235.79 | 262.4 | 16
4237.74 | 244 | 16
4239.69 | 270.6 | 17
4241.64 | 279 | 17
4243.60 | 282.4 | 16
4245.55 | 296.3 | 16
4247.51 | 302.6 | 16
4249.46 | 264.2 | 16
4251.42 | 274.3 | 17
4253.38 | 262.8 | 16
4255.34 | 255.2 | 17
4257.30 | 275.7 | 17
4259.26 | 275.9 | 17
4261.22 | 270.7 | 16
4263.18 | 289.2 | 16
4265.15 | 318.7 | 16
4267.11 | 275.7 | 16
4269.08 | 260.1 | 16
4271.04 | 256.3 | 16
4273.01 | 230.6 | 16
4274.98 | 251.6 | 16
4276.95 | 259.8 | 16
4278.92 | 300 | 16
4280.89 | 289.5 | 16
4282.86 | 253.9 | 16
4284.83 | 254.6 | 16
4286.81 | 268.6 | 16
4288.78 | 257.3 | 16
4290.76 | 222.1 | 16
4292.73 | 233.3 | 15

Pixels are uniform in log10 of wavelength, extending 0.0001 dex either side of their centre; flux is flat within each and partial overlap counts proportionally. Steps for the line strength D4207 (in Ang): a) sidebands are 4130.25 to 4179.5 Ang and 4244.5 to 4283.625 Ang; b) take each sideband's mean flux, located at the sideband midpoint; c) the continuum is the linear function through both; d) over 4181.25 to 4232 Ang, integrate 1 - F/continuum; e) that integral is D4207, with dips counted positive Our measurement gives 0.8 Ang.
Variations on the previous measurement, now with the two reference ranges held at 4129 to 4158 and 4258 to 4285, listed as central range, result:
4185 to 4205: 0.6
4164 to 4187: 1.1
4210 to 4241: 0.2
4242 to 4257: -0.6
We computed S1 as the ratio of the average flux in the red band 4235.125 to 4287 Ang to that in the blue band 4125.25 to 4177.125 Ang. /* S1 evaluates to 1.10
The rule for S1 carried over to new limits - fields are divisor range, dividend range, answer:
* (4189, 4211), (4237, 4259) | 1.09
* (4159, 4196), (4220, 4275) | 1.08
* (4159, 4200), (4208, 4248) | 1.07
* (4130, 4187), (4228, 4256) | 1.09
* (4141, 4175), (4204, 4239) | 1.05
